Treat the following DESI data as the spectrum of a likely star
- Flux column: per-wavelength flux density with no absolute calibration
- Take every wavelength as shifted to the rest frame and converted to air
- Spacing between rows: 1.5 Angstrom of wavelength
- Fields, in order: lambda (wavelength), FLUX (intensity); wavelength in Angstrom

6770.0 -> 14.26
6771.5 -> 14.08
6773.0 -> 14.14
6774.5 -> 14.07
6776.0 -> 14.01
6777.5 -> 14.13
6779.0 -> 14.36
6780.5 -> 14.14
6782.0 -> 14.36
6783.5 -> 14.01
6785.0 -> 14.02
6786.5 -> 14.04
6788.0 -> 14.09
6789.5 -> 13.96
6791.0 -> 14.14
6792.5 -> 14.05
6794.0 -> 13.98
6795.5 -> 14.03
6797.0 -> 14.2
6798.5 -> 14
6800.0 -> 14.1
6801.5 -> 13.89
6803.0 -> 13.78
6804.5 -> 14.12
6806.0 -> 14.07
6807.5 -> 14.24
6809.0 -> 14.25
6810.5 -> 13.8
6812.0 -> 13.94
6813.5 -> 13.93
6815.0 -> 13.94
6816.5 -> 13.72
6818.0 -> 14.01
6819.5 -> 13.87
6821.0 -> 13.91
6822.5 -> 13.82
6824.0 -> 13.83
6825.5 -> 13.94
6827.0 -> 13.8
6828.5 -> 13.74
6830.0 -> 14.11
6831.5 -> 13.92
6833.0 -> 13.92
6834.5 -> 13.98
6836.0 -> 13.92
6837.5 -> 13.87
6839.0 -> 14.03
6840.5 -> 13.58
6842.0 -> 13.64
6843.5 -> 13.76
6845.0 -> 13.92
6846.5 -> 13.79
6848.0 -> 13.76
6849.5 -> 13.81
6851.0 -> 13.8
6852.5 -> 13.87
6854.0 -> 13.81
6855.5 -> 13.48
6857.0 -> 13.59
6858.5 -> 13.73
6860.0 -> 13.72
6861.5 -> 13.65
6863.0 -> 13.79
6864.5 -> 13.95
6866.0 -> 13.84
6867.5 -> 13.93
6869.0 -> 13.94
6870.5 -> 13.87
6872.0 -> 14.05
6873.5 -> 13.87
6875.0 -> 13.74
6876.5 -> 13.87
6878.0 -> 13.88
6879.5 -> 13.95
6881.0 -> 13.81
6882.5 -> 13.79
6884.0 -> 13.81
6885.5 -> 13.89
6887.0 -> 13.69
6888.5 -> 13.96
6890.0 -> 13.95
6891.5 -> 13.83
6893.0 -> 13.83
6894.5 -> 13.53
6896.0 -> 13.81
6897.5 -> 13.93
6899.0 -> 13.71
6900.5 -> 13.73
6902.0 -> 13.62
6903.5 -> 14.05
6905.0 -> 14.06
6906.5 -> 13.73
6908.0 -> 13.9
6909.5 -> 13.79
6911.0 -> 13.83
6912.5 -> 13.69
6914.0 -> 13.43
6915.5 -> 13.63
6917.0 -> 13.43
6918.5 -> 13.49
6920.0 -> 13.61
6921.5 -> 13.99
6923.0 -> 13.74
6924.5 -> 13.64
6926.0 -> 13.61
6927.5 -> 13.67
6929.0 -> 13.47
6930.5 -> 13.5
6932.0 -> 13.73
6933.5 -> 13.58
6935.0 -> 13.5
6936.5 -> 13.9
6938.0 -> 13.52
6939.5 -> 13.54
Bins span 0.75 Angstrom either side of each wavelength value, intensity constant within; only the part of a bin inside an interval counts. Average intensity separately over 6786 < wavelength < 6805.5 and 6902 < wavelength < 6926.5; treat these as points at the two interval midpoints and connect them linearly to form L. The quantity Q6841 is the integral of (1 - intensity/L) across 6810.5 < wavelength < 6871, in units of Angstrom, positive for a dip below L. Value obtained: 0.34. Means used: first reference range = 14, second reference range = 13.7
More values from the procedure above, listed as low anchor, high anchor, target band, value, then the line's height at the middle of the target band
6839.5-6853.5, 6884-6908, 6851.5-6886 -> -0.1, 13.8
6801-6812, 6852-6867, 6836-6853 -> 0.0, 13.8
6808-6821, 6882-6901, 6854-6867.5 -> 0.1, 13.9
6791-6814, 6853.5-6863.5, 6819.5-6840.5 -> -0.1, 13.9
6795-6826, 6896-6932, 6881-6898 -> -0.1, 13.8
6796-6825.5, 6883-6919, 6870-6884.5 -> 0.0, 13.8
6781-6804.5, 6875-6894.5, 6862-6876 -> 0.0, 13.9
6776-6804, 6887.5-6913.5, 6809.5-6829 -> 0.2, 14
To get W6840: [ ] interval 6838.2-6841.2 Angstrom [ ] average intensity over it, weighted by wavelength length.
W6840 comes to 13.8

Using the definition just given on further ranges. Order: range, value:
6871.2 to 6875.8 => 13.9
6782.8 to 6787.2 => 14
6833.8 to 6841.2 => 13.9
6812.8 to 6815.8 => 13.9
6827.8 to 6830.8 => 13.9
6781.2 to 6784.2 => 14.2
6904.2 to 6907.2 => 13.9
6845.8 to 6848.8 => 13.8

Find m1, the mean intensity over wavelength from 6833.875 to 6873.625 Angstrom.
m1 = 13.8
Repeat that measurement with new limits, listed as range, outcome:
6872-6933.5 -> 13.8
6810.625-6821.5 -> 13.9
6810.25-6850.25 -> 13.9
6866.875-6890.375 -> 13.9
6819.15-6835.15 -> 13.9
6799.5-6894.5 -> 13.9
